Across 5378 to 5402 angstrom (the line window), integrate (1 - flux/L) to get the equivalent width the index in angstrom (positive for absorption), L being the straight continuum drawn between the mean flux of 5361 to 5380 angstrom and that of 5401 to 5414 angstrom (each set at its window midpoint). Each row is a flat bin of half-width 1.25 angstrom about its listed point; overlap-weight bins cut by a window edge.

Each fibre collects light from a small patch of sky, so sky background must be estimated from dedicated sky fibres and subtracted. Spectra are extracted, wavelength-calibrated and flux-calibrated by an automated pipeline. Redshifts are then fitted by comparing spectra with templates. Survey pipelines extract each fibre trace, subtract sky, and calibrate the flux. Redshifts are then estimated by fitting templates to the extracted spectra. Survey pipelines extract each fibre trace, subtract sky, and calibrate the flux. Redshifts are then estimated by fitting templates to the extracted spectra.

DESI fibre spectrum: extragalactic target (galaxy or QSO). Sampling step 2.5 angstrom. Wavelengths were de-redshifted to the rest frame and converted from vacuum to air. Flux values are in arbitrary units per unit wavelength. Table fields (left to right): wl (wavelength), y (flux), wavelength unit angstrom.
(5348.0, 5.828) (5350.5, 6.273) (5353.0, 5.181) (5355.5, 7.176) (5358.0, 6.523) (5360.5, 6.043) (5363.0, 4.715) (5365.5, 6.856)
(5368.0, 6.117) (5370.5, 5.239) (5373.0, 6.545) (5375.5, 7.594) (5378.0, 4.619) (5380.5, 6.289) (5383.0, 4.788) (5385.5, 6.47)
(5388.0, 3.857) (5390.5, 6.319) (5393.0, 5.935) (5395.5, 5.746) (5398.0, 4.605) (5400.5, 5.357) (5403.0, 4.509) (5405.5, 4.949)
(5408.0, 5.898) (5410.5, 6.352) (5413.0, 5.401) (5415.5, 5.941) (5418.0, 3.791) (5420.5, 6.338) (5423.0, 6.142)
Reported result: 1.1 angstrom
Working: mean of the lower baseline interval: 5.97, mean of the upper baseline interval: 5.42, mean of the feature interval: 5.43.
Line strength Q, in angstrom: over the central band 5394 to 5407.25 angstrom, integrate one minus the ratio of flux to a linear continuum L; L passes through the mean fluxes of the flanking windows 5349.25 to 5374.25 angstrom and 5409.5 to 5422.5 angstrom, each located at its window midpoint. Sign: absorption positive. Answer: 1.48 angstrom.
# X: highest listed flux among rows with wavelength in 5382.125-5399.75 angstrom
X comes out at 6.47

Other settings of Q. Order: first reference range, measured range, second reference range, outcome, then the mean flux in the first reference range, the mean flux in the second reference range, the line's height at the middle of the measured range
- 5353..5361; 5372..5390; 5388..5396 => 0.53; 6.41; 5.69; 5.92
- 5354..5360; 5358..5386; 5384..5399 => 0.94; 6.68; 5.49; 6.16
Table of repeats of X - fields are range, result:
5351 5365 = 7.176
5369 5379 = 7.594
